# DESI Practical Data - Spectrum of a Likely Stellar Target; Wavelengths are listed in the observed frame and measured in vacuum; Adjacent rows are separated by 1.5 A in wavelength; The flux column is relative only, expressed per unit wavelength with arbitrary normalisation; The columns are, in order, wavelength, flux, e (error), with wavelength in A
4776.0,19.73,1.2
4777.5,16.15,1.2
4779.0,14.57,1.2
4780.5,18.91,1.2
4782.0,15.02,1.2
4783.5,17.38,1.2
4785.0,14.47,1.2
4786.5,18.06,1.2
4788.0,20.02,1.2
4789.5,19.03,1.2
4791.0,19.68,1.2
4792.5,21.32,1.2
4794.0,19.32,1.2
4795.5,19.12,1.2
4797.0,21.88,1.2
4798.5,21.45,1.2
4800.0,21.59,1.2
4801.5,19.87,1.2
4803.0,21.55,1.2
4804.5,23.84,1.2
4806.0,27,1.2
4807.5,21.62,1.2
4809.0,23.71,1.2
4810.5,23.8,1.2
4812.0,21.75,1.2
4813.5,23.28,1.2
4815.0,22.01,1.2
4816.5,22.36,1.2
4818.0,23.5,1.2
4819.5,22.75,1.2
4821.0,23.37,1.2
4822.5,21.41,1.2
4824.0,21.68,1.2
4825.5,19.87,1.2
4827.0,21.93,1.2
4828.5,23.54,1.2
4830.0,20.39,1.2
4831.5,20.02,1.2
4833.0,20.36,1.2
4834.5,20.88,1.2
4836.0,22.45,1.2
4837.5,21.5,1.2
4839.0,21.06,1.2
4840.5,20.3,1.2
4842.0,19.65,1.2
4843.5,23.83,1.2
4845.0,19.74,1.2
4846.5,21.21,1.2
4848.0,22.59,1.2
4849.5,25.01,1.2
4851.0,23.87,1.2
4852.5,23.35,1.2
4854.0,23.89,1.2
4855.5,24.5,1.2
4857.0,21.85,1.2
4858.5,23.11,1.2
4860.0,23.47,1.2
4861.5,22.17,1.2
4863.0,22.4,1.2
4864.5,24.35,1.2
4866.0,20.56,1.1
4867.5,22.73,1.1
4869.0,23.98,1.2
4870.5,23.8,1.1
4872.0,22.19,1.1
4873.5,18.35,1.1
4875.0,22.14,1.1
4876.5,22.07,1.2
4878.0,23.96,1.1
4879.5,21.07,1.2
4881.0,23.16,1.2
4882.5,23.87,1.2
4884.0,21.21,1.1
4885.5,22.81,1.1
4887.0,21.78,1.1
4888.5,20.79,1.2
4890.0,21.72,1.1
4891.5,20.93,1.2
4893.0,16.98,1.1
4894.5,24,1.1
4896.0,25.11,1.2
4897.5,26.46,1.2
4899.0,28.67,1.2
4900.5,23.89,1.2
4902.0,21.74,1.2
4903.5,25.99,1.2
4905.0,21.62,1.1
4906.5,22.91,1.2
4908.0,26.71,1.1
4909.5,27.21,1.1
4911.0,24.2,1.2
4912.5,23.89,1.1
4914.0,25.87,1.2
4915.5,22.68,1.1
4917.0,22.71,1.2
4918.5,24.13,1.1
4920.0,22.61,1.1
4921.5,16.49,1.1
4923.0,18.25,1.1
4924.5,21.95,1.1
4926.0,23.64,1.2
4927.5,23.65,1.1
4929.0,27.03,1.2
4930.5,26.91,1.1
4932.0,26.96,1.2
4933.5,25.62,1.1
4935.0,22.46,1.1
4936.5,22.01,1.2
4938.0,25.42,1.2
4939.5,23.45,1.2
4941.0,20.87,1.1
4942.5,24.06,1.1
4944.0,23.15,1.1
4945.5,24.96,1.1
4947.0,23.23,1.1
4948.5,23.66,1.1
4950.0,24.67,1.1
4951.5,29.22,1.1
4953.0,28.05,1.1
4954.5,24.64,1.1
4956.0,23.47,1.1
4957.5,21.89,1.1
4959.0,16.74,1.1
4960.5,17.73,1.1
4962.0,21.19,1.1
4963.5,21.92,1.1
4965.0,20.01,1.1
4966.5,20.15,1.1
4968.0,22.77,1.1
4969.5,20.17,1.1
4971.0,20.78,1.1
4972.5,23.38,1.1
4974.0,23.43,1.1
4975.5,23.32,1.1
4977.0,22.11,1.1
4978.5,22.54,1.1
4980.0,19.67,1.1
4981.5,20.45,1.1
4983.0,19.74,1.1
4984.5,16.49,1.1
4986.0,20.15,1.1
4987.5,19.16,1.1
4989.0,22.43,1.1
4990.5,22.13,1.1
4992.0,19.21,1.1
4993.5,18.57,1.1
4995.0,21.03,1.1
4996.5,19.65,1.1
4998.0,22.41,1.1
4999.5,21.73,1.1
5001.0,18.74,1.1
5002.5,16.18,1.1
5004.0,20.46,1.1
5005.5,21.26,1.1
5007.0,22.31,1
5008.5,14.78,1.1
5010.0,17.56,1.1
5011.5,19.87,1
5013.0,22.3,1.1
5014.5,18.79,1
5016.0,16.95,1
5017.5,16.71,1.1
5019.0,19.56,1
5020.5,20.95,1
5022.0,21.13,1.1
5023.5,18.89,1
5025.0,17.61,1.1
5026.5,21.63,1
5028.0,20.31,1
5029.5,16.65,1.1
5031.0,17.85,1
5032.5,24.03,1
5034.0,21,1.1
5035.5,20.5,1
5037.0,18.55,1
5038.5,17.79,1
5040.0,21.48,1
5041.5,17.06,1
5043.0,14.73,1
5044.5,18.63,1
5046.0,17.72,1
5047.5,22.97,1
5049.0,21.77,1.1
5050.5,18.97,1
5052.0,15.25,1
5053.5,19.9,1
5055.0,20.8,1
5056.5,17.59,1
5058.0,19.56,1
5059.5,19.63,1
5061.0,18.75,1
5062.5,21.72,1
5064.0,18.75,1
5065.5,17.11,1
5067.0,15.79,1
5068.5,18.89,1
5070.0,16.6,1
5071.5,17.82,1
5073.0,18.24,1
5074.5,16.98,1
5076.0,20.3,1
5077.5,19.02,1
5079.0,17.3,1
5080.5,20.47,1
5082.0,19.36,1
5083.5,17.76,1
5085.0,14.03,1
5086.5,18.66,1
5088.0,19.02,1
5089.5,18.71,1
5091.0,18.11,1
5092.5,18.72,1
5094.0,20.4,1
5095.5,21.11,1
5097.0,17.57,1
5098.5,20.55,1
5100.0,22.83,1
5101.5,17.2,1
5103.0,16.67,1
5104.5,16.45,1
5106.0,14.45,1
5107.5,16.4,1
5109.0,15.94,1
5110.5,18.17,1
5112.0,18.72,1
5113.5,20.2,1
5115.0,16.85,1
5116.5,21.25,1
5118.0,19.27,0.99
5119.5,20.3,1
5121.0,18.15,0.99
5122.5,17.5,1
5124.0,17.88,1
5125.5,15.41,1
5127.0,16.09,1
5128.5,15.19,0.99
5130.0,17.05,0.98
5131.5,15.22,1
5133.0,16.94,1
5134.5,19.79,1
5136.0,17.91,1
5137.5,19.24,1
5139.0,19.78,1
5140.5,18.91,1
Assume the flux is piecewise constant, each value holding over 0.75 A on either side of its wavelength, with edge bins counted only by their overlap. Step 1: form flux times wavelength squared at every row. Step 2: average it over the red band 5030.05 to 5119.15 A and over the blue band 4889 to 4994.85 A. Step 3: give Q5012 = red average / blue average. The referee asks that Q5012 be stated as 0.9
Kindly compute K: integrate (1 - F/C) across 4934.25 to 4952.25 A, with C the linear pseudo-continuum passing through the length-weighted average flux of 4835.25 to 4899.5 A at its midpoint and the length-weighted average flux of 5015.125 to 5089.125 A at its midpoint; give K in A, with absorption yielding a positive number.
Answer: -2.5 A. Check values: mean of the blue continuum 22.5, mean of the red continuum 18.8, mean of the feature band 23.9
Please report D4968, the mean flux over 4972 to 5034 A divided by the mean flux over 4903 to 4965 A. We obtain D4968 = 0.85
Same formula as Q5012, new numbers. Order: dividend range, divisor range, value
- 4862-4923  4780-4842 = 1.12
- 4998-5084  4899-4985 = 0.86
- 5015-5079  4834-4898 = 0.91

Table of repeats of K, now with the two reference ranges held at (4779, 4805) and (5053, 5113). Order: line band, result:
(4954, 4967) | -1.37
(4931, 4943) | -3.19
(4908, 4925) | -3.54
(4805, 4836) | -4.82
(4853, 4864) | -2.26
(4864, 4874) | -1.68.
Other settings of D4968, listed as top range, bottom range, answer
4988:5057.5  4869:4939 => 0.84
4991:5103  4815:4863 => 0.86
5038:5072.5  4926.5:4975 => 0.80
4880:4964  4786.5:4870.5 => 1.06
